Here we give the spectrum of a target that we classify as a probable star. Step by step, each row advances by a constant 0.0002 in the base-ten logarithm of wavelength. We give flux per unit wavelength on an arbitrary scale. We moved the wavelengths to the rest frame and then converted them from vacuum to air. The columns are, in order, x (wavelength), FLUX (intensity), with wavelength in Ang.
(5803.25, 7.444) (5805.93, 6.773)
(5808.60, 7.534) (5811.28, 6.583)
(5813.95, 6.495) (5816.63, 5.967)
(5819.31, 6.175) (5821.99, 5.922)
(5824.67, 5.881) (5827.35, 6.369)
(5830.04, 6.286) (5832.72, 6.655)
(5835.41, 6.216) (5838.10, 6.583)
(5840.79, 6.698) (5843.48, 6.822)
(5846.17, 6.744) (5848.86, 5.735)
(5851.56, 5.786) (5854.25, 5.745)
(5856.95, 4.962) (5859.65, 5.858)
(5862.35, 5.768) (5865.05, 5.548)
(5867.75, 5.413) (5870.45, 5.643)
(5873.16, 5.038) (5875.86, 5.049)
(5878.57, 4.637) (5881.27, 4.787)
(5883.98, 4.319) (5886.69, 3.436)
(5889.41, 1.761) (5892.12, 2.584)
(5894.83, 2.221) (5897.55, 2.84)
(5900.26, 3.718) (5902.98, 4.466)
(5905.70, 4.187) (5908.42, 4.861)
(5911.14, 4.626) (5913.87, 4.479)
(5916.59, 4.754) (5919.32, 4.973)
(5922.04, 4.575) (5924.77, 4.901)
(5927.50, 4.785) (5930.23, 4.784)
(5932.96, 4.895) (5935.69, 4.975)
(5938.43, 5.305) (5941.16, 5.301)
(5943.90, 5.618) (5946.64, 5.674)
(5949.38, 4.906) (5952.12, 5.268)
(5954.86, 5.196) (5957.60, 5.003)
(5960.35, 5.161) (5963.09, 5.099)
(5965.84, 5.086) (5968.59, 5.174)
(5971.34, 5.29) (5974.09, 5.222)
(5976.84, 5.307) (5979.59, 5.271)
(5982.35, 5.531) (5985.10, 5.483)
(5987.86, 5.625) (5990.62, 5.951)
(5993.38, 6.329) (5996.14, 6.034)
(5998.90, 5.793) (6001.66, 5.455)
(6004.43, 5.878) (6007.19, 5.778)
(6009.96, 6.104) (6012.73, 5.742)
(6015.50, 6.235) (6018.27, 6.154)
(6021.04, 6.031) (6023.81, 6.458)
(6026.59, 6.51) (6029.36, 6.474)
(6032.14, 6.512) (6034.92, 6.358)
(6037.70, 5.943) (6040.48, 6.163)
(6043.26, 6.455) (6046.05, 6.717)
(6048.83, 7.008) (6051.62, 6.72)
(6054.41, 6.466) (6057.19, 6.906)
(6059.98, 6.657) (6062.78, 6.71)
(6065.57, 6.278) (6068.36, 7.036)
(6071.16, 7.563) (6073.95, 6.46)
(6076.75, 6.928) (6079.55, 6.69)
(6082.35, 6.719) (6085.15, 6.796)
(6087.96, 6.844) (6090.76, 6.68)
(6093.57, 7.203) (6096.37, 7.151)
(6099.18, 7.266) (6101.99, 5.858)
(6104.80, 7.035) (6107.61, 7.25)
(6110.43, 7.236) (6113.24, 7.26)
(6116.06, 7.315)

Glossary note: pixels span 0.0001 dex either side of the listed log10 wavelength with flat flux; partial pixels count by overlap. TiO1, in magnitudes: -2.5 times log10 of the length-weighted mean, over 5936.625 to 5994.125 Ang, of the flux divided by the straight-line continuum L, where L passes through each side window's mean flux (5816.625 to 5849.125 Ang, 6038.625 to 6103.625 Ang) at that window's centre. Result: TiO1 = 0.221 mag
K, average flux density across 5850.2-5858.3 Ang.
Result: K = 5.49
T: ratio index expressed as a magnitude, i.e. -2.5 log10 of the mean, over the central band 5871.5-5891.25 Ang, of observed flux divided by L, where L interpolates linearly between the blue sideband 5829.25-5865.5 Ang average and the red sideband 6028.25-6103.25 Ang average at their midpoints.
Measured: 0.44 mag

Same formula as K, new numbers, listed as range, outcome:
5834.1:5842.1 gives 6.5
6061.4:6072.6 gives 6.9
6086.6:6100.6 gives 7.03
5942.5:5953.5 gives 5.36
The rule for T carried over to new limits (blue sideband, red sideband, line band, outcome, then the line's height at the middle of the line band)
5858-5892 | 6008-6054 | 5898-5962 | 0.09 mag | 5.27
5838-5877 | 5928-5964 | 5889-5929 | 0.32 mag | 5.43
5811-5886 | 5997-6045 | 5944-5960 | 0.15 mag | 6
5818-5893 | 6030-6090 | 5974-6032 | 0.08 mag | 6.33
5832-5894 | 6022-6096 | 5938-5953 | 0.10 mag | 5.85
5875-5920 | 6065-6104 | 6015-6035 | -0.08 mag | 5.92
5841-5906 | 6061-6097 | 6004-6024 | 0.03 mag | 6.18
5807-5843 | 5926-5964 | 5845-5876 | 0.08 mag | 6.05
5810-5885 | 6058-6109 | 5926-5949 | 0.21 mag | 6.23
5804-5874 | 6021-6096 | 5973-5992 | 0.18 mag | 6.48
